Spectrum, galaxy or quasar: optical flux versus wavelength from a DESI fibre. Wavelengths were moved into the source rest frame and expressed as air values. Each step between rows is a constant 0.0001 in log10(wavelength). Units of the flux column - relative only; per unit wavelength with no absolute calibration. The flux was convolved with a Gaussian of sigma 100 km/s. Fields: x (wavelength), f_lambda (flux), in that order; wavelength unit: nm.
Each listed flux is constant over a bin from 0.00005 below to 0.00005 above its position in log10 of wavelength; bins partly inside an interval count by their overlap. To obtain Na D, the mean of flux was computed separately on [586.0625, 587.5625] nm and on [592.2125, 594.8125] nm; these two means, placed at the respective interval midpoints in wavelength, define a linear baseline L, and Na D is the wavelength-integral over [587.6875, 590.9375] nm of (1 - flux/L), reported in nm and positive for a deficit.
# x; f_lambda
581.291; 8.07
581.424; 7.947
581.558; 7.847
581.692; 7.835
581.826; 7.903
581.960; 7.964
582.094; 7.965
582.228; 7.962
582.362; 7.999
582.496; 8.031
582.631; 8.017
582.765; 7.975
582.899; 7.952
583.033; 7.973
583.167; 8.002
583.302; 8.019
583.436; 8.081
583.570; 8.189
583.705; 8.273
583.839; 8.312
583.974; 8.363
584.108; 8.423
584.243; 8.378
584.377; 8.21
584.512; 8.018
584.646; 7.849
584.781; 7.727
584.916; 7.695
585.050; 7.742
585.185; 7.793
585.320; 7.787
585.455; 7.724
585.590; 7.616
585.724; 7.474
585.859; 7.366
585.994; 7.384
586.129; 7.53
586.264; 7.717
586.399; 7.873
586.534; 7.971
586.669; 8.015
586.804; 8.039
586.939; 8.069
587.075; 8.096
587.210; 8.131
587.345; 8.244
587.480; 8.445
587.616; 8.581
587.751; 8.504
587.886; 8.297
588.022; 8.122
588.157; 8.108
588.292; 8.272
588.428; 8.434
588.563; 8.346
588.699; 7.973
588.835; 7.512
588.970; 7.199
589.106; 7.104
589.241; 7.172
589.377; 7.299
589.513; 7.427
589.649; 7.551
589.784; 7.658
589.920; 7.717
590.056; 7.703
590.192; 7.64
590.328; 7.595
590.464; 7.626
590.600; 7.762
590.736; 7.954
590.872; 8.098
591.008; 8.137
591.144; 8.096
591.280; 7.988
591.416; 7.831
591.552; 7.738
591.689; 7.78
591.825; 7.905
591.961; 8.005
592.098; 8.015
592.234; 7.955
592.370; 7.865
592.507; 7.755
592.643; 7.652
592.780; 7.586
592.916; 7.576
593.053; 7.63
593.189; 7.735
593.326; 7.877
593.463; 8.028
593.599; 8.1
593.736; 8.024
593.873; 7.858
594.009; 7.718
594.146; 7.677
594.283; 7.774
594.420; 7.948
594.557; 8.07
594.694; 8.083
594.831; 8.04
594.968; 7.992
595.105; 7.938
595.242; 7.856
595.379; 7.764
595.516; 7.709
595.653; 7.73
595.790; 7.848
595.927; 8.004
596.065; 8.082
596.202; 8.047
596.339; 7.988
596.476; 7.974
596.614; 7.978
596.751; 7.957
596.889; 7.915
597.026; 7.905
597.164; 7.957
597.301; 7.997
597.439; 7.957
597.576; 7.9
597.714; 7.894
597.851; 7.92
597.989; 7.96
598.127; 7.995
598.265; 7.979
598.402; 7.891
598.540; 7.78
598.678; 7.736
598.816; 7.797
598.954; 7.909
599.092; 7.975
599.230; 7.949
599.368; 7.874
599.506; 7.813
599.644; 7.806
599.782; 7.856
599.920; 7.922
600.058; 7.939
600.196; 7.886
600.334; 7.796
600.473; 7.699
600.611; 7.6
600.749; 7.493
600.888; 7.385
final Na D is 0.06 nm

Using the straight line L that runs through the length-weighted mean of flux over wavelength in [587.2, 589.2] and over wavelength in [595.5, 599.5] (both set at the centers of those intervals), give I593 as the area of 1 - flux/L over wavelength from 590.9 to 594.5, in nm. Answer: 0.06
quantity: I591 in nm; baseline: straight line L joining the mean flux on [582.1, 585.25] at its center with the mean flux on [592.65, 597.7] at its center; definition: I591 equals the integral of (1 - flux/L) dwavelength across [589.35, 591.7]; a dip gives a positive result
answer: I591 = 0.06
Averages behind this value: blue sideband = 8.04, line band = 7.76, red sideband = 7.89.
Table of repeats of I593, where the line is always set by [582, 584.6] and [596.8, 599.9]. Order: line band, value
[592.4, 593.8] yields 0.03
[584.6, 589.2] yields 0.09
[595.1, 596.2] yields 0.01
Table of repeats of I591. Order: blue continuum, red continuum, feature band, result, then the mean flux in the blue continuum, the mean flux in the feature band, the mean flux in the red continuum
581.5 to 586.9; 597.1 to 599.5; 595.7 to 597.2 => -0.011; 7.93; 7.96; 7.91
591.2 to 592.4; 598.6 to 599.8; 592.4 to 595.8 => 0.021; 7.9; 7.84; 7.85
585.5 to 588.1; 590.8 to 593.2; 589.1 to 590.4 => 0.066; 7.97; 7.51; 7.86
